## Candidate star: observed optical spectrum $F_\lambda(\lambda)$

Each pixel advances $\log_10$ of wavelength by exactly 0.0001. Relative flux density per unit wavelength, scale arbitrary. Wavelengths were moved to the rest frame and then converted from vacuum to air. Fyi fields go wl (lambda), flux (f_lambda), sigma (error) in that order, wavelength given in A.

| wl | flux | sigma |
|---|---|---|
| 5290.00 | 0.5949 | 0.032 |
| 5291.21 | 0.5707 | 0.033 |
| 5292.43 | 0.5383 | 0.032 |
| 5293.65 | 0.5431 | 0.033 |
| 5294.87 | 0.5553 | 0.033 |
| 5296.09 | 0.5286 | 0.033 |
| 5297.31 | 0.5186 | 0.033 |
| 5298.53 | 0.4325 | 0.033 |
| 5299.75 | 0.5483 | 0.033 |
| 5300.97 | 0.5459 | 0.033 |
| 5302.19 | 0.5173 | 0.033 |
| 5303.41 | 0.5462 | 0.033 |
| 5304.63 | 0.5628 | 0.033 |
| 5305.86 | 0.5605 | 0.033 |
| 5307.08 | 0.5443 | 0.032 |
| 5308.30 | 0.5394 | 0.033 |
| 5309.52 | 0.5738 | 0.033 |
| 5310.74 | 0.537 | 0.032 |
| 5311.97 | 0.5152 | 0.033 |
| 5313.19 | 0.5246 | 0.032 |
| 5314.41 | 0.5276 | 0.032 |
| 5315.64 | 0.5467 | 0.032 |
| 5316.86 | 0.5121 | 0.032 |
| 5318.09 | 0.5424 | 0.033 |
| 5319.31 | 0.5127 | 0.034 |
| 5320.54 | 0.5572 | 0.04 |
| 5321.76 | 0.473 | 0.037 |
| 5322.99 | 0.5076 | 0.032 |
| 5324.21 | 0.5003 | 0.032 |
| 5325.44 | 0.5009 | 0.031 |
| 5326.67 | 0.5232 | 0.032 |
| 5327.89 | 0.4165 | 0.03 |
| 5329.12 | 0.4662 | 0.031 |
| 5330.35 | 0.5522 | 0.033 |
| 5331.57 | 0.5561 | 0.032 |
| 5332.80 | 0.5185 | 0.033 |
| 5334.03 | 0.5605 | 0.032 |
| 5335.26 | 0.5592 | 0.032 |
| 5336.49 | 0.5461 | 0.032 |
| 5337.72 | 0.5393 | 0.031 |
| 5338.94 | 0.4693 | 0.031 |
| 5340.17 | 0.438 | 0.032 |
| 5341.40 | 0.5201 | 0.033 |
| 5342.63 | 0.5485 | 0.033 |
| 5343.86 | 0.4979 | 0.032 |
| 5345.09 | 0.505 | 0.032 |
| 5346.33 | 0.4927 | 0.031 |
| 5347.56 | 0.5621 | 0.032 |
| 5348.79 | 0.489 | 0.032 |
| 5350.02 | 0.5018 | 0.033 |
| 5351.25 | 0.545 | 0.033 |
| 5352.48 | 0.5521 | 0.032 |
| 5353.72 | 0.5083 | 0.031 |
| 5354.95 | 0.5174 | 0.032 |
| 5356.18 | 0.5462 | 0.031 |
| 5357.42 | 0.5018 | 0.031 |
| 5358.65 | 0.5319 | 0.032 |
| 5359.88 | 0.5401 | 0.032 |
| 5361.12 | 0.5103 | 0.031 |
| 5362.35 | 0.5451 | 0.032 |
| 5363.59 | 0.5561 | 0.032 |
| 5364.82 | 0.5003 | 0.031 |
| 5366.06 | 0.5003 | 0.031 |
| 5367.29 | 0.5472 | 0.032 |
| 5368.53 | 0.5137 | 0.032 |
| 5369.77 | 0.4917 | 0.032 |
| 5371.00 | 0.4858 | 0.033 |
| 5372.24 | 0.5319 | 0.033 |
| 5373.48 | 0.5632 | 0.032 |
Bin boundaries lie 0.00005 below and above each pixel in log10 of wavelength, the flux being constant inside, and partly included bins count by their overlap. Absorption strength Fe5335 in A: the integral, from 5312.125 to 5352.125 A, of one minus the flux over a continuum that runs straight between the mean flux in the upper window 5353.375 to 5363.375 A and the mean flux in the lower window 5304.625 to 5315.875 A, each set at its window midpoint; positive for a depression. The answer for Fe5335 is 1.40 A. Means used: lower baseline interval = 0.542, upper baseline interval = 0.527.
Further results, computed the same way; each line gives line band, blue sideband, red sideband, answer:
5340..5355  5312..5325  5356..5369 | 0.2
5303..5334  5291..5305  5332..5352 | 0.1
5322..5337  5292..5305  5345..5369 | 0.3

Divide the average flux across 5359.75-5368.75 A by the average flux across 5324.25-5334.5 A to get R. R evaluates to 1.03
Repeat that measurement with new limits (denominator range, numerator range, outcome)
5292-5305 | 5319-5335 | 0.97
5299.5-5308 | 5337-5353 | 0.94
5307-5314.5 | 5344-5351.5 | 0.95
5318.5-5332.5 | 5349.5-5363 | 1.04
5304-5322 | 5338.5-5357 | 0.96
